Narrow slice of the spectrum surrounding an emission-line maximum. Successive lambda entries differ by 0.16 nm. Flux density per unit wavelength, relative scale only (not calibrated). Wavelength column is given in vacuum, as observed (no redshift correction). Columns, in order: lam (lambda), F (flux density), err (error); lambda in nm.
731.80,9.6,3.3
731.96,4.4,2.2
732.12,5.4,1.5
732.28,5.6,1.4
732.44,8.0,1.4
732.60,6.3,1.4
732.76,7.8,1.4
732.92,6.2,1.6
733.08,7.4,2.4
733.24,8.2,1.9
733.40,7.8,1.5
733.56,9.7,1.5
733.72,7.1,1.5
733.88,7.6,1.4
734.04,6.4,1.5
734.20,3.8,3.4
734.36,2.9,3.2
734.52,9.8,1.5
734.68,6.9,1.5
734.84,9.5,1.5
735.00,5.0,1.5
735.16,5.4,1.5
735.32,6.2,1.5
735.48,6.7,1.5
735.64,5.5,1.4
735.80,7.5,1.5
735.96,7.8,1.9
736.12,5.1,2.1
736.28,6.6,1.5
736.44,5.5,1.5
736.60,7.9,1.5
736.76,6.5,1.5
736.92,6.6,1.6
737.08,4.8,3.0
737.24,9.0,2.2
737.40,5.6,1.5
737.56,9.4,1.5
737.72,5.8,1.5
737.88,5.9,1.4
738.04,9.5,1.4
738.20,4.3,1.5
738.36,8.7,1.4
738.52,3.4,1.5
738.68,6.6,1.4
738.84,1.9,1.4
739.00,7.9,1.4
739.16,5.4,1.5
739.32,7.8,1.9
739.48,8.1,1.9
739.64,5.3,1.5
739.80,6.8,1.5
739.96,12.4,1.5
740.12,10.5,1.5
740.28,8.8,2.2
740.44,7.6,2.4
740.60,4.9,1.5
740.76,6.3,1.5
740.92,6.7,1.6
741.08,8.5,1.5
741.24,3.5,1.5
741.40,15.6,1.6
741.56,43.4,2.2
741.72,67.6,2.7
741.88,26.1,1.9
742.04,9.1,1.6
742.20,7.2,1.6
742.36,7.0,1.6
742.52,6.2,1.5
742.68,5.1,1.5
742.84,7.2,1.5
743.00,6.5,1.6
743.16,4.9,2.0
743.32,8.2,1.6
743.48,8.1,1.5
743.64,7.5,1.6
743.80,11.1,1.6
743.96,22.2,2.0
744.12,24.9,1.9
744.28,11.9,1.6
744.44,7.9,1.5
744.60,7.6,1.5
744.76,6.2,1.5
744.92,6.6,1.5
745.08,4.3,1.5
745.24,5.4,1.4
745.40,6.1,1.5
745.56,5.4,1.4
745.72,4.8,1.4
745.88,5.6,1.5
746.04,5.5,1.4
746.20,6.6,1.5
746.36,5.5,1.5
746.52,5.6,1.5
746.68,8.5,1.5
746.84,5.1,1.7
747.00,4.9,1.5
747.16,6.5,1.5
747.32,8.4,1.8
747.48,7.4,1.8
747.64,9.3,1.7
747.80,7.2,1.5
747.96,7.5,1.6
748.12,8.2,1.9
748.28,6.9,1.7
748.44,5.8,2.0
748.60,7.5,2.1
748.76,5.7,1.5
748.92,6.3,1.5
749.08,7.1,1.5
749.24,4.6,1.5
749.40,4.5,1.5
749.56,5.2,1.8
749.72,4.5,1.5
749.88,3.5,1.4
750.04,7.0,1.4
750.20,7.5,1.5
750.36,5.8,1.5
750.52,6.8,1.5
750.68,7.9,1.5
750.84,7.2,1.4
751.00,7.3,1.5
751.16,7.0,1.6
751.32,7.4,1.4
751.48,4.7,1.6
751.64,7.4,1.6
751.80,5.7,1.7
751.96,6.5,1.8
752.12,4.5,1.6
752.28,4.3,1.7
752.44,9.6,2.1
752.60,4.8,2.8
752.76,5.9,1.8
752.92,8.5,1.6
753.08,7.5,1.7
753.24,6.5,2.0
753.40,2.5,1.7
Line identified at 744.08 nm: [N II] 6583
